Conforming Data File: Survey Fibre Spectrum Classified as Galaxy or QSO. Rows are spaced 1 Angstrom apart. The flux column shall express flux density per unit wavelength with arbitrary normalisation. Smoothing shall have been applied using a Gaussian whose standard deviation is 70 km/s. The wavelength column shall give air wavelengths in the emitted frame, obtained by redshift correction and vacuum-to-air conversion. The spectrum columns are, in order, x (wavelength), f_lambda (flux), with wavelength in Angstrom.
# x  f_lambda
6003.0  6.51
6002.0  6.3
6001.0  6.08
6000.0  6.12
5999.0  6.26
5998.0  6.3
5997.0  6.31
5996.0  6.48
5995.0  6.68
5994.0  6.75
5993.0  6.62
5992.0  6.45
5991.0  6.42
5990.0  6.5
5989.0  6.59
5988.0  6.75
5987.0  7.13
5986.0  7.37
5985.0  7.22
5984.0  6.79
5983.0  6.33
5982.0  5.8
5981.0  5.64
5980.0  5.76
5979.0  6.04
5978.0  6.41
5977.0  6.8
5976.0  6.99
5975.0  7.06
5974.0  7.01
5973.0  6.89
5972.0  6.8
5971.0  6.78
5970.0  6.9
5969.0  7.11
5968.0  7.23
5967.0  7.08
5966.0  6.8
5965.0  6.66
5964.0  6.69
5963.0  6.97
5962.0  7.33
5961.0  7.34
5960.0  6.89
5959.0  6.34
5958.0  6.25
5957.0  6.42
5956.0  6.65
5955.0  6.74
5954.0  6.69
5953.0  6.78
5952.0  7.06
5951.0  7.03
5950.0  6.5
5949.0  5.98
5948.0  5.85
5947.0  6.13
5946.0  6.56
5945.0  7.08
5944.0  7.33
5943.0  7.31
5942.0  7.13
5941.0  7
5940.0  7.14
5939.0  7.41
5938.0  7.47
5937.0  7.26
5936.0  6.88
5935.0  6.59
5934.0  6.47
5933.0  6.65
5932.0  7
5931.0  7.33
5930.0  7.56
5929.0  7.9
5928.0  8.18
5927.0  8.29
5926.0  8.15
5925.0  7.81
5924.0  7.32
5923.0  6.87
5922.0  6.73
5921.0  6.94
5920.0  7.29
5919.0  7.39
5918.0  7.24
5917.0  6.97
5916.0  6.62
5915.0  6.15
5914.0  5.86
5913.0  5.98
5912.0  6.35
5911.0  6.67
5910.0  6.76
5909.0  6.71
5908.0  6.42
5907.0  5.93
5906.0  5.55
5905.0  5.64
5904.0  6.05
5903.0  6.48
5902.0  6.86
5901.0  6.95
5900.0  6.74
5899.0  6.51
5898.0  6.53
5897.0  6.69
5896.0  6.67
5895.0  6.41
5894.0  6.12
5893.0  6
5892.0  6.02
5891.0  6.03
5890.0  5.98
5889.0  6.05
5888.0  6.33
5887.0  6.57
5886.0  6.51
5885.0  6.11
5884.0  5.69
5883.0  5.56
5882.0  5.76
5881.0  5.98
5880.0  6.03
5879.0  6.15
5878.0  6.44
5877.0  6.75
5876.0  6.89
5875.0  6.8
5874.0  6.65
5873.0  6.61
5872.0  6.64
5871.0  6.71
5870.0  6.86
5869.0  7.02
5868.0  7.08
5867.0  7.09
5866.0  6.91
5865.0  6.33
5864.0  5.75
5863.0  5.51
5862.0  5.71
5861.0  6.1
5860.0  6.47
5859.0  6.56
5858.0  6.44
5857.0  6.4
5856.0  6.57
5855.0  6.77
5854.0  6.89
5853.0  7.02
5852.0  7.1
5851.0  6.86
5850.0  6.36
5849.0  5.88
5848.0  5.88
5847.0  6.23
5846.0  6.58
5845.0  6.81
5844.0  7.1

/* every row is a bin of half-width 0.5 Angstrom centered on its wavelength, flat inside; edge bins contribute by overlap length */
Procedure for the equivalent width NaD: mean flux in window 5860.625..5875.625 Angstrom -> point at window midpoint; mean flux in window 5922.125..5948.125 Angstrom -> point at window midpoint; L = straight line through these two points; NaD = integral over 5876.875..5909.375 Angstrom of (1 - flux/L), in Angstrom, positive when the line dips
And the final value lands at 2.6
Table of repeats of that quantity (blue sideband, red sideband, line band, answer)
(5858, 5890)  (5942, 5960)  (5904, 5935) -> -1.6 Angstrom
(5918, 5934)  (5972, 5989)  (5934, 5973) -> 0.9 Angstrom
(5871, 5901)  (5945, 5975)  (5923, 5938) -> -1.8 Angstrom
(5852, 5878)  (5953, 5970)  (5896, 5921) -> 0.6 Angstrom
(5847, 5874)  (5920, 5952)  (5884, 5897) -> 1.0 Angstrom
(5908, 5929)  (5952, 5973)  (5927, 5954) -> -0.3 Angstrom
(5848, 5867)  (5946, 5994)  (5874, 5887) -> 0.5 Angstrom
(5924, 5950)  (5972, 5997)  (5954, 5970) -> 0.0 Angstrom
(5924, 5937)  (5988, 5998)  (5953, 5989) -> 0.5 Angstrom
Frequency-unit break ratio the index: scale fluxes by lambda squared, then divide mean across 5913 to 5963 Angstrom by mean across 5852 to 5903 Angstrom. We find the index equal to 1.11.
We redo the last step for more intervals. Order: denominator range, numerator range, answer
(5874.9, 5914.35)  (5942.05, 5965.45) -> 1.09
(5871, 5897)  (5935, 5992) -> 1.11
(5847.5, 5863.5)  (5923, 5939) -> 1.18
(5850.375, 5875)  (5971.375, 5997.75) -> 1.04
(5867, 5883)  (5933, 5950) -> 1.07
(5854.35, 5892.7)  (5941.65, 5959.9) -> 1.07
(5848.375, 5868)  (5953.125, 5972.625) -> 1.09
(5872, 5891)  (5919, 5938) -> 1.18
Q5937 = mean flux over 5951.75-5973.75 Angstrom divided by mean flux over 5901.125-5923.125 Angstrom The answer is 1.05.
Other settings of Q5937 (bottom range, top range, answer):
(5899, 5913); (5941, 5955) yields 1.06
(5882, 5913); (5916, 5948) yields 1.14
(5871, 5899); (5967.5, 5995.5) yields 1.06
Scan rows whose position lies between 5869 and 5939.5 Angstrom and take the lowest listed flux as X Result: 5.55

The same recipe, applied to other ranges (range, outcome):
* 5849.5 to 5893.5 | 5.51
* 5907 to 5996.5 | 5.64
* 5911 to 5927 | 5.86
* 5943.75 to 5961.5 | 5.85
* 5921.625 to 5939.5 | 6.47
